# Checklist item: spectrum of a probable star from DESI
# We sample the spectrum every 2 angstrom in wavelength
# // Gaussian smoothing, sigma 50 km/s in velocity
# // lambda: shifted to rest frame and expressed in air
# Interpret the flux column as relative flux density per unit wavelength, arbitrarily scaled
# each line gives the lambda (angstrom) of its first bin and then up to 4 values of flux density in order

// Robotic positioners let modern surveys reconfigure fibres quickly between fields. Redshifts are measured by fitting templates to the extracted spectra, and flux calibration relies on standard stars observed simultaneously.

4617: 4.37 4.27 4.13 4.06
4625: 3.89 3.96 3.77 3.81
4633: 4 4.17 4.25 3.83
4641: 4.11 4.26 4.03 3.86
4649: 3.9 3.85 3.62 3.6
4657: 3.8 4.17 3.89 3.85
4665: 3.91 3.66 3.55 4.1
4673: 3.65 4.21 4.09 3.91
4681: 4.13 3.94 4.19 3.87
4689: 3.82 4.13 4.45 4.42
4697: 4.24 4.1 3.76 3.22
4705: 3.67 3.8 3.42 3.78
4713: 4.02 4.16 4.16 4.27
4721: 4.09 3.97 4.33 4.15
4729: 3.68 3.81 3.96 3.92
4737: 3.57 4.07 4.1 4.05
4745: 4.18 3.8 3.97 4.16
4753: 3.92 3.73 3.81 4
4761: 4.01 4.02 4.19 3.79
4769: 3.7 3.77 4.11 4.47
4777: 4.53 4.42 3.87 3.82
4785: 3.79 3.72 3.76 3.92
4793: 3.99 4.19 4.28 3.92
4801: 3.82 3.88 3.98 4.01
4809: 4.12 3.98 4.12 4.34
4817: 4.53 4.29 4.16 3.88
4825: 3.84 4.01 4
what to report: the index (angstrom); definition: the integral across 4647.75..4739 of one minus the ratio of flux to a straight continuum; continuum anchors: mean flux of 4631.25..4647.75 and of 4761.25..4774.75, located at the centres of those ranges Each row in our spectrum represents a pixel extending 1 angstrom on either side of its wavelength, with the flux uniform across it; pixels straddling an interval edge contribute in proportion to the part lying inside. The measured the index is 2.0 angstrom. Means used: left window 4.06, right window 3.96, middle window 3.93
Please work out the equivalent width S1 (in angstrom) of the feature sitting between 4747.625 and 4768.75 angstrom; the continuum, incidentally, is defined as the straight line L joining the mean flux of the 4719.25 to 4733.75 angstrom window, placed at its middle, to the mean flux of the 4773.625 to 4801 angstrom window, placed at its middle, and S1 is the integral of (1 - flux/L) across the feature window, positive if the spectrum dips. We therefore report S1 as 0.4 angstrom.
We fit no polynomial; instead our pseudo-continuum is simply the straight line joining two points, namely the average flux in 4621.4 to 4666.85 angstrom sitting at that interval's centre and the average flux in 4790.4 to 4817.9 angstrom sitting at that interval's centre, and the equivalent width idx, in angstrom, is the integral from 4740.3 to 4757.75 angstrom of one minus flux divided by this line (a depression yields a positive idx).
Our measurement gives 0.3 angstrom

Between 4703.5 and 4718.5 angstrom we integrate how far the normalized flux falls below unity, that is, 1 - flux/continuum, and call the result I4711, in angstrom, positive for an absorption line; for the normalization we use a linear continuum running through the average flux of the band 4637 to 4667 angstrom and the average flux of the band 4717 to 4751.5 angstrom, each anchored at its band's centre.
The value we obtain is 0.5 angstrom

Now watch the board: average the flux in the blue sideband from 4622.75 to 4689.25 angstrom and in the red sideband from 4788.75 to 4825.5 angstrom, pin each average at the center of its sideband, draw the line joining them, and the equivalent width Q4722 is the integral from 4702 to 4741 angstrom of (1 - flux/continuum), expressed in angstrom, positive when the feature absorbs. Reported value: 0.8 angstrom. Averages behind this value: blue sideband 3.93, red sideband 4.06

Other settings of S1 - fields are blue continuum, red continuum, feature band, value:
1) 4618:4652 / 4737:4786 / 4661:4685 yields 0.5 angstrom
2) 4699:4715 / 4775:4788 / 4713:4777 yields -1.9 angstrom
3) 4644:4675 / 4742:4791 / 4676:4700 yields -1.4 angstrom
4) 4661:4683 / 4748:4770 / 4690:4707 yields -0.3 angstrom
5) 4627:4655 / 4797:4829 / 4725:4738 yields 0.4 angstrom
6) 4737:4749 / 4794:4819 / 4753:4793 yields 0.8 angstrom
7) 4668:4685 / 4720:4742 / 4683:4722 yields -0.1 angstrom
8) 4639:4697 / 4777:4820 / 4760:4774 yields 0.3 angstrom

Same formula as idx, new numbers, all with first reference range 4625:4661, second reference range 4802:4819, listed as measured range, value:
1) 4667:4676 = 0.3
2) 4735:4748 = 0.3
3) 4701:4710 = 1.0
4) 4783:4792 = 0.7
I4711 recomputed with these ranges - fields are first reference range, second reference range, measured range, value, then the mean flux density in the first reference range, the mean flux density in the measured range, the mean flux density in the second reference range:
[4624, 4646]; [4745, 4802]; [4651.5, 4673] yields 1.0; 4.01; 3.81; 3.98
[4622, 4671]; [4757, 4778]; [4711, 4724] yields -0.3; 3.91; 4.09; 4.05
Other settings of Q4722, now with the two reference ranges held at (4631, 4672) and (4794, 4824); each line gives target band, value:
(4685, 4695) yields -0.38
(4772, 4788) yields -0.10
